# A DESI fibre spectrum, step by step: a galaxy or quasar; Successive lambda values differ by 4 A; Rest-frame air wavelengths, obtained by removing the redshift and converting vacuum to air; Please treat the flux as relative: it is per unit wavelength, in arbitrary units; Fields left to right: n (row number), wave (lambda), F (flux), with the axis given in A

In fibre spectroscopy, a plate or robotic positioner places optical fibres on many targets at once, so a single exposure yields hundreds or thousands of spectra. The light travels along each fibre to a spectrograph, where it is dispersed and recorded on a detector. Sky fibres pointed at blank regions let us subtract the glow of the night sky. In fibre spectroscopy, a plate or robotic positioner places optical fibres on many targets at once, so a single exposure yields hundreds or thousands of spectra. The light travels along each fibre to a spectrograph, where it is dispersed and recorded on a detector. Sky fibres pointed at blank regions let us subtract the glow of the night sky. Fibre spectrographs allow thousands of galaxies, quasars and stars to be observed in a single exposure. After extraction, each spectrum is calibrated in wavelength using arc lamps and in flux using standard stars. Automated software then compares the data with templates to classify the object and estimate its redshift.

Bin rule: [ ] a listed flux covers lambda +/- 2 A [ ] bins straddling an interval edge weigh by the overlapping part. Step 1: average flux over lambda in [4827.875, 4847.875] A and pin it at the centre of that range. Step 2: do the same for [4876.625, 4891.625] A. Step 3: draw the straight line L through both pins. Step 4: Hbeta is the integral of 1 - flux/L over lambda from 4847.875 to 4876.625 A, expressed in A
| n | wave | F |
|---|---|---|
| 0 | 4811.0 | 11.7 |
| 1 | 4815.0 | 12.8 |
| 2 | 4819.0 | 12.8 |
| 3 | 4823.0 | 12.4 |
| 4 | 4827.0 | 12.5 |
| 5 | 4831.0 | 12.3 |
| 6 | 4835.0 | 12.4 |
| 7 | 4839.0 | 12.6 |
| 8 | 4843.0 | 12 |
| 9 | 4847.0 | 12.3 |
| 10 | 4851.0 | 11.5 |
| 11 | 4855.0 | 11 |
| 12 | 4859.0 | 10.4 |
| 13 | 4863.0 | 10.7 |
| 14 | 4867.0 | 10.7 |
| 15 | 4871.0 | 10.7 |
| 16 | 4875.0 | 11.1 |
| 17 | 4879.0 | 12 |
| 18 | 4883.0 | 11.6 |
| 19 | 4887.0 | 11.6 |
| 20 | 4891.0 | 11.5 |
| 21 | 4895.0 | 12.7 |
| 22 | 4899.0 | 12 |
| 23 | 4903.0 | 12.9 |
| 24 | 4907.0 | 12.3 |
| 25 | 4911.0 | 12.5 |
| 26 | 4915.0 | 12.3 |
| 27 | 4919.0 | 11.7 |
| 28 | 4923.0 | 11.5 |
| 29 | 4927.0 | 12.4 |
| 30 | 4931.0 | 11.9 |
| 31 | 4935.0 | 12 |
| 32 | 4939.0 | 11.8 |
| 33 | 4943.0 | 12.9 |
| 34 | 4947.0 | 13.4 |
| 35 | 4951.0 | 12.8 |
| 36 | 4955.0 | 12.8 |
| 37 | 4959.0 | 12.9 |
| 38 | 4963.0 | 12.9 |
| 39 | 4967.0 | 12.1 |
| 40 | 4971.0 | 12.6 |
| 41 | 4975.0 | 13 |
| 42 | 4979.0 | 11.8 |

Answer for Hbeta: 2.6 A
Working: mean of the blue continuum 12.3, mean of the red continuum 11.7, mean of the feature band 10.9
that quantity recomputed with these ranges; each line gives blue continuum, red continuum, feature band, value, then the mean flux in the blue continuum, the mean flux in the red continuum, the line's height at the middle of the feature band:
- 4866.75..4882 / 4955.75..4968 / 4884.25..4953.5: -1.7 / 11.2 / 12.7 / 12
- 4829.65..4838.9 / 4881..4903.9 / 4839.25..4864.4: 1.8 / 12.4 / 12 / 12.3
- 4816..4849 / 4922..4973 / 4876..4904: 1.1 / 12.4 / 12.5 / 12.5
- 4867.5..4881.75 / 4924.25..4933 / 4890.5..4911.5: -1.3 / 11.2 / 12.1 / 11.6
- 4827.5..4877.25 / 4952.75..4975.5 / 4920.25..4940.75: 0.7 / 11.5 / 12.7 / 12.3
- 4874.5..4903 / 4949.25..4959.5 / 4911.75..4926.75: 0.5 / 11.9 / 12.8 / 12.3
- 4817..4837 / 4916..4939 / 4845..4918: 3.0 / 12.5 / 11.9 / 12.2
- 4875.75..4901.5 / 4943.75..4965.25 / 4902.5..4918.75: -0.2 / 11.9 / 12.9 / 12.2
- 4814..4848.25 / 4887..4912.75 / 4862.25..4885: 2.2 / 12.4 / 12.3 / 12.3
